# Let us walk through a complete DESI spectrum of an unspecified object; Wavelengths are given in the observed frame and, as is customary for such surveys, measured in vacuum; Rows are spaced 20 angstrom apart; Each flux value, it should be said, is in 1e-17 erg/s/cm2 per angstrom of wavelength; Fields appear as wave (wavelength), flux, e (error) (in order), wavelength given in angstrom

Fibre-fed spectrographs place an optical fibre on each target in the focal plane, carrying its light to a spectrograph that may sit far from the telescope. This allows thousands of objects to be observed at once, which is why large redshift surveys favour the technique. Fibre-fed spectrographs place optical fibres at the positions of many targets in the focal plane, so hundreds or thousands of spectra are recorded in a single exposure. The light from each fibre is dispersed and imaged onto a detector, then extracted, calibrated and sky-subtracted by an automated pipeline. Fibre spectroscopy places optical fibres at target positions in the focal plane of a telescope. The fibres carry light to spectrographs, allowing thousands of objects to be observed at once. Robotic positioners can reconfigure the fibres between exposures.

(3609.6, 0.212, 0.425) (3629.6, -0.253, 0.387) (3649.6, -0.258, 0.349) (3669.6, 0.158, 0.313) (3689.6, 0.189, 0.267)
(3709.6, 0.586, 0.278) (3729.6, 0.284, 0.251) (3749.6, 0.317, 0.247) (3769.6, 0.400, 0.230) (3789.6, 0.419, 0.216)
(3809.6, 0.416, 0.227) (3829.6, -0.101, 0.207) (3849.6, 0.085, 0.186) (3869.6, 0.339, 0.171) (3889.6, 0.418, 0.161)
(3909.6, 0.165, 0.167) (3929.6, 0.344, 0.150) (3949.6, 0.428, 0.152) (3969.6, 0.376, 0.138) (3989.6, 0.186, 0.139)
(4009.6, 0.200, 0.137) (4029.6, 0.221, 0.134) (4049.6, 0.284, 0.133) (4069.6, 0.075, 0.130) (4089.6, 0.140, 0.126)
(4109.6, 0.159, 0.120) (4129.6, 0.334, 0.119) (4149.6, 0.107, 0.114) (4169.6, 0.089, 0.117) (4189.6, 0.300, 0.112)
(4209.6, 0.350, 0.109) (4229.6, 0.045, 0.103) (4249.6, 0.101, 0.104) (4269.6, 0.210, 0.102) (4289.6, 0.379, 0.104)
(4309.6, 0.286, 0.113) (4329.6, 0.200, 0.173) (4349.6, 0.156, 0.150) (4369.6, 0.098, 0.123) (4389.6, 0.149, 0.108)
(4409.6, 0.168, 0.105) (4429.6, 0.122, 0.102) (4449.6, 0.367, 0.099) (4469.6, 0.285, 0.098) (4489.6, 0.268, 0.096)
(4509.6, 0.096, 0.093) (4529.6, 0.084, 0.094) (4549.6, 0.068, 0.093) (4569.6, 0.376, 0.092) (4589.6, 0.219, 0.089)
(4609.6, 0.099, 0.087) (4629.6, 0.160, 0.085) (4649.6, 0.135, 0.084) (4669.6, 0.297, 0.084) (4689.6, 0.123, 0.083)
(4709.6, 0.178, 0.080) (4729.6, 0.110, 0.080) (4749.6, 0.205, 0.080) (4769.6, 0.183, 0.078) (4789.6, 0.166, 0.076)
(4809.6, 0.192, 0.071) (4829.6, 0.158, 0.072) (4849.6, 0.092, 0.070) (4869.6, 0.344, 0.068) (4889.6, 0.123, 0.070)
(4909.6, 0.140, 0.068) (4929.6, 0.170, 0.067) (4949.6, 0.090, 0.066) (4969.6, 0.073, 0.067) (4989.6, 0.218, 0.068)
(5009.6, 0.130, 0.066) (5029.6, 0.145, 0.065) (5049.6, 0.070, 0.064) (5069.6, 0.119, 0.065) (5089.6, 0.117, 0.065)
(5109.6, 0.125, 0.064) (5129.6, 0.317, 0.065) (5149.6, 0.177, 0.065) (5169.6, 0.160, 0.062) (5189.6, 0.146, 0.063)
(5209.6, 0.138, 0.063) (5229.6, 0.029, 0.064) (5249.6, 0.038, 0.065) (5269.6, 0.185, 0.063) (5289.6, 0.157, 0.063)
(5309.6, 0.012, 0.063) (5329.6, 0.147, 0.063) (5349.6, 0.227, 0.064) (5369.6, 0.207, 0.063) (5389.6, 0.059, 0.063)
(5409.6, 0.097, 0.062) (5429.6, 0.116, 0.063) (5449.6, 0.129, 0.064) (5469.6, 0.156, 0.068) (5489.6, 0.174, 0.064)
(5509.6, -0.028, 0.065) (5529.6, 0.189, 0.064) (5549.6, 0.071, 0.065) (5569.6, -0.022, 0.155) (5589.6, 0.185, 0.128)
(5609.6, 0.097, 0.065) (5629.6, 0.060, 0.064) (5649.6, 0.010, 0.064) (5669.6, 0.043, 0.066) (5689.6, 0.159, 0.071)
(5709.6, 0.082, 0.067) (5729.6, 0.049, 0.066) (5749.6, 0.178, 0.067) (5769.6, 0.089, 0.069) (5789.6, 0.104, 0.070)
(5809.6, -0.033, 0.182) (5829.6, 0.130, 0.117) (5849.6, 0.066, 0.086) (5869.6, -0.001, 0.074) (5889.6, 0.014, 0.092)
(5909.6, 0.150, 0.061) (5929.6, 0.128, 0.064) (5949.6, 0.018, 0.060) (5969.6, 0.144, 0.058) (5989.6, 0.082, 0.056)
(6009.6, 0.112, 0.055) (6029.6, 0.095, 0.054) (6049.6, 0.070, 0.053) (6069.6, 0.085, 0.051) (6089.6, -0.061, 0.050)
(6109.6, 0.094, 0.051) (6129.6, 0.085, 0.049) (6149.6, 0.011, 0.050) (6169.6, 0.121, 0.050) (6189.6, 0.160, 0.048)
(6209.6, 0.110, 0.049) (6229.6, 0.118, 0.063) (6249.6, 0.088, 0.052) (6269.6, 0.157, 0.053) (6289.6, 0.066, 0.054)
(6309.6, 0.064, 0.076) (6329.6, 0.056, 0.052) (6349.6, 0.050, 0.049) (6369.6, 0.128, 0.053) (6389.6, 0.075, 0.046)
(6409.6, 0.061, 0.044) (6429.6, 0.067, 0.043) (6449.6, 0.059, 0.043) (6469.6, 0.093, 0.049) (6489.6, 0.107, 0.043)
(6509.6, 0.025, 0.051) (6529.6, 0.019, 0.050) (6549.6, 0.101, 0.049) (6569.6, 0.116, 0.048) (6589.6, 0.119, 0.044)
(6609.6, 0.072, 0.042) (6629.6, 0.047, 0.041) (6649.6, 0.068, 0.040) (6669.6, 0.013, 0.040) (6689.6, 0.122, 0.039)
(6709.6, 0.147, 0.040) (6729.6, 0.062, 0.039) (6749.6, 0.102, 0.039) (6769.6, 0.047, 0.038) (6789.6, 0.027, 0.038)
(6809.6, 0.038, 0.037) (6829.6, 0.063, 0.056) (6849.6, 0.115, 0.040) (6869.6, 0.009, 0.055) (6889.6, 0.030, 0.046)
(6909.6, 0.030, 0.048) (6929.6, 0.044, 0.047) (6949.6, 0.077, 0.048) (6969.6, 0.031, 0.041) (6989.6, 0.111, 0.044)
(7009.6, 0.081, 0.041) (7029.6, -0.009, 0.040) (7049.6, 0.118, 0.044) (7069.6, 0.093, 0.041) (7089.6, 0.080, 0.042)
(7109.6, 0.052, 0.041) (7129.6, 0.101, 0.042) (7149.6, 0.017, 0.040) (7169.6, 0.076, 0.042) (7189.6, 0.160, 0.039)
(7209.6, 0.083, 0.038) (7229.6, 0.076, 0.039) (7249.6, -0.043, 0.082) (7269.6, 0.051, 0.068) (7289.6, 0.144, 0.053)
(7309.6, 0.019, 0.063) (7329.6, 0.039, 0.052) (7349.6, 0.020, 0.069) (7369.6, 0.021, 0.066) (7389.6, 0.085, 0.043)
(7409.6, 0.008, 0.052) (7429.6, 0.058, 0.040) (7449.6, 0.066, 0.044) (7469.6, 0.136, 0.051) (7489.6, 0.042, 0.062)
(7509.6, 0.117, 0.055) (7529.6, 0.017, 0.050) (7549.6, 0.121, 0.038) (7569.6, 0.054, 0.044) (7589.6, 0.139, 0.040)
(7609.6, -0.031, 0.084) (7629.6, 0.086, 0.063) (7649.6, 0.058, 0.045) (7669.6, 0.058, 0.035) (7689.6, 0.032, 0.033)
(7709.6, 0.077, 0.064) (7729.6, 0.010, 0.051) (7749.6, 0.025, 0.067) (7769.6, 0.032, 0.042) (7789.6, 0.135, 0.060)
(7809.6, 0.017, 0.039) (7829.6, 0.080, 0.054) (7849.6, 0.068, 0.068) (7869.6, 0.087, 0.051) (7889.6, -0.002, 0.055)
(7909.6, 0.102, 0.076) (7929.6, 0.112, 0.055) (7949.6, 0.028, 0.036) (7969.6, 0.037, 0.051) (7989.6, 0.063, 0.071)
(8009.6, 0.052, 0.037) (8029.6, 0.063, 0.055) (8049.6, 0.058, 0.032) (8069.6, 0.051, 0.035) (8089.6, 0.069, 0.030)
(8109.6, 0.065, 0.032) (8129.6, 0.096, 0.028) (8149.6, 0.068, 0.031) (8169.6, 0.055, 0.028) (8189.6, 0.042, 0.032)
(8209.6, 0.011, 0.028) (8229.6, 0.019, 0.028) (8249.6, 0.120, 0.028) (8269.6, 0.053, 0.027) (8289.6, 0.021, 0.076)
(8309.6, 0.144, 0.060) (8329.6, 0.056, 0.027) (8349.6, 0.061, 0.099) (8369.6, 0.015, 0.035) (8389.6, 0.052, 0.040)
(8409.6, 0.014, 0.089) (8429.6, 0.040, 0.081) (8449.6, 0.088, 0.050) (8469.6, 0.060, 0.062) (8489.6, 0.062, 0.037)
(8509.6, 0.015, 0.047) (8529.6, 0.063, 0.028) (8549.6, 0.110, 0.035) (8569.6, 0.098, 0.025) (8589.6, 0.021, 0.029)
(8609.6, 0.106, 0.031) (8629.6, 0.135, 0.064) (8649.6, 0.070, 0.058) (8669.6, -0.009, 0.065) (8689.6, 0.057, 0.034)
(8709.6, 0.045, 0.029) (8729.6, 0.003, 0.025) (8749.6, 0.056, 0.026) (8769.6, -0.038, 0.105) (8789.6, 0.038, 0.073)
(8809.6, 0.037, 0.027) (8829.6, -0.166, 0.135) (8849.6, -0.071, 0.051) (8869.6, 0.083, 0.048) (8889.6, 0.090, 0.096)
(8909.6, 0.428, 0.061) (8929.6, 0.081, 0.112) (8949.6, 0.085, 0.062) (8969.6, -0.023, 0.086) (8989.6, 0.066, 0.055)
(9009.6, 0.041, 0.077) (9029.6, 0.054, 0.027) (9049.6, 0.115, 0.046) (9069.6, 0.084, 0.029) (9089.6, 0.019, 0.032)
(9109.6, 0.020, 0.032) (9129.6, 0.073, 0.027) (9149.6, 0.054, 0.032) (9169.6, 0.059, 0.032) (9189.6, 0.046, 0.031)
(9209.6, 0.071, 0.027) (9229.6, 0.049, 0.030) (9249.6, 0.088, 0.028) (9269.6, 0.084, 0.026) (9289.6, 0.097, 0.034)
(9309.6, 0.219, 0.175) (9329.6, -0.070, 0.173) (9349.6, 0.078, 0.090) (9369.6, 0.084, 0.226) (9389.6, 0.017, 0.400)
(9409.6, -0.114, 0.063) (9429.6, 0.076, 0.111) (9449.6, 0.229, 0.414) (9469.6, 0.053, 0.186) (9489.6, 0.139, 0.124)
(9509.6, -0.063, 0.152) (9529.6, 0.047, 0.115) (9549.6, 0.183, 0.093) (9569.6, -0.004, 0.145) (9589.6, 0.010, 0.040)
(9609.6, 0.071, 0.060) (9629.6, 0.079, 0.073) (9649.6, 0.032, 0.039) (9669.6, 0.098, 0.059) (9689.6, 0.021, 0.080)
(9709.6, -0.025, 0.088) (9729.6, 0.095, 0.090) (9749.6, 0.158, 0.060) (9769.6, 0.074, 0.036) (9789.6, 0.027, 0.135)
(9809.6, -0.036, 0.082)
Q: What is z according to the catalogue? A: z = 1.391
